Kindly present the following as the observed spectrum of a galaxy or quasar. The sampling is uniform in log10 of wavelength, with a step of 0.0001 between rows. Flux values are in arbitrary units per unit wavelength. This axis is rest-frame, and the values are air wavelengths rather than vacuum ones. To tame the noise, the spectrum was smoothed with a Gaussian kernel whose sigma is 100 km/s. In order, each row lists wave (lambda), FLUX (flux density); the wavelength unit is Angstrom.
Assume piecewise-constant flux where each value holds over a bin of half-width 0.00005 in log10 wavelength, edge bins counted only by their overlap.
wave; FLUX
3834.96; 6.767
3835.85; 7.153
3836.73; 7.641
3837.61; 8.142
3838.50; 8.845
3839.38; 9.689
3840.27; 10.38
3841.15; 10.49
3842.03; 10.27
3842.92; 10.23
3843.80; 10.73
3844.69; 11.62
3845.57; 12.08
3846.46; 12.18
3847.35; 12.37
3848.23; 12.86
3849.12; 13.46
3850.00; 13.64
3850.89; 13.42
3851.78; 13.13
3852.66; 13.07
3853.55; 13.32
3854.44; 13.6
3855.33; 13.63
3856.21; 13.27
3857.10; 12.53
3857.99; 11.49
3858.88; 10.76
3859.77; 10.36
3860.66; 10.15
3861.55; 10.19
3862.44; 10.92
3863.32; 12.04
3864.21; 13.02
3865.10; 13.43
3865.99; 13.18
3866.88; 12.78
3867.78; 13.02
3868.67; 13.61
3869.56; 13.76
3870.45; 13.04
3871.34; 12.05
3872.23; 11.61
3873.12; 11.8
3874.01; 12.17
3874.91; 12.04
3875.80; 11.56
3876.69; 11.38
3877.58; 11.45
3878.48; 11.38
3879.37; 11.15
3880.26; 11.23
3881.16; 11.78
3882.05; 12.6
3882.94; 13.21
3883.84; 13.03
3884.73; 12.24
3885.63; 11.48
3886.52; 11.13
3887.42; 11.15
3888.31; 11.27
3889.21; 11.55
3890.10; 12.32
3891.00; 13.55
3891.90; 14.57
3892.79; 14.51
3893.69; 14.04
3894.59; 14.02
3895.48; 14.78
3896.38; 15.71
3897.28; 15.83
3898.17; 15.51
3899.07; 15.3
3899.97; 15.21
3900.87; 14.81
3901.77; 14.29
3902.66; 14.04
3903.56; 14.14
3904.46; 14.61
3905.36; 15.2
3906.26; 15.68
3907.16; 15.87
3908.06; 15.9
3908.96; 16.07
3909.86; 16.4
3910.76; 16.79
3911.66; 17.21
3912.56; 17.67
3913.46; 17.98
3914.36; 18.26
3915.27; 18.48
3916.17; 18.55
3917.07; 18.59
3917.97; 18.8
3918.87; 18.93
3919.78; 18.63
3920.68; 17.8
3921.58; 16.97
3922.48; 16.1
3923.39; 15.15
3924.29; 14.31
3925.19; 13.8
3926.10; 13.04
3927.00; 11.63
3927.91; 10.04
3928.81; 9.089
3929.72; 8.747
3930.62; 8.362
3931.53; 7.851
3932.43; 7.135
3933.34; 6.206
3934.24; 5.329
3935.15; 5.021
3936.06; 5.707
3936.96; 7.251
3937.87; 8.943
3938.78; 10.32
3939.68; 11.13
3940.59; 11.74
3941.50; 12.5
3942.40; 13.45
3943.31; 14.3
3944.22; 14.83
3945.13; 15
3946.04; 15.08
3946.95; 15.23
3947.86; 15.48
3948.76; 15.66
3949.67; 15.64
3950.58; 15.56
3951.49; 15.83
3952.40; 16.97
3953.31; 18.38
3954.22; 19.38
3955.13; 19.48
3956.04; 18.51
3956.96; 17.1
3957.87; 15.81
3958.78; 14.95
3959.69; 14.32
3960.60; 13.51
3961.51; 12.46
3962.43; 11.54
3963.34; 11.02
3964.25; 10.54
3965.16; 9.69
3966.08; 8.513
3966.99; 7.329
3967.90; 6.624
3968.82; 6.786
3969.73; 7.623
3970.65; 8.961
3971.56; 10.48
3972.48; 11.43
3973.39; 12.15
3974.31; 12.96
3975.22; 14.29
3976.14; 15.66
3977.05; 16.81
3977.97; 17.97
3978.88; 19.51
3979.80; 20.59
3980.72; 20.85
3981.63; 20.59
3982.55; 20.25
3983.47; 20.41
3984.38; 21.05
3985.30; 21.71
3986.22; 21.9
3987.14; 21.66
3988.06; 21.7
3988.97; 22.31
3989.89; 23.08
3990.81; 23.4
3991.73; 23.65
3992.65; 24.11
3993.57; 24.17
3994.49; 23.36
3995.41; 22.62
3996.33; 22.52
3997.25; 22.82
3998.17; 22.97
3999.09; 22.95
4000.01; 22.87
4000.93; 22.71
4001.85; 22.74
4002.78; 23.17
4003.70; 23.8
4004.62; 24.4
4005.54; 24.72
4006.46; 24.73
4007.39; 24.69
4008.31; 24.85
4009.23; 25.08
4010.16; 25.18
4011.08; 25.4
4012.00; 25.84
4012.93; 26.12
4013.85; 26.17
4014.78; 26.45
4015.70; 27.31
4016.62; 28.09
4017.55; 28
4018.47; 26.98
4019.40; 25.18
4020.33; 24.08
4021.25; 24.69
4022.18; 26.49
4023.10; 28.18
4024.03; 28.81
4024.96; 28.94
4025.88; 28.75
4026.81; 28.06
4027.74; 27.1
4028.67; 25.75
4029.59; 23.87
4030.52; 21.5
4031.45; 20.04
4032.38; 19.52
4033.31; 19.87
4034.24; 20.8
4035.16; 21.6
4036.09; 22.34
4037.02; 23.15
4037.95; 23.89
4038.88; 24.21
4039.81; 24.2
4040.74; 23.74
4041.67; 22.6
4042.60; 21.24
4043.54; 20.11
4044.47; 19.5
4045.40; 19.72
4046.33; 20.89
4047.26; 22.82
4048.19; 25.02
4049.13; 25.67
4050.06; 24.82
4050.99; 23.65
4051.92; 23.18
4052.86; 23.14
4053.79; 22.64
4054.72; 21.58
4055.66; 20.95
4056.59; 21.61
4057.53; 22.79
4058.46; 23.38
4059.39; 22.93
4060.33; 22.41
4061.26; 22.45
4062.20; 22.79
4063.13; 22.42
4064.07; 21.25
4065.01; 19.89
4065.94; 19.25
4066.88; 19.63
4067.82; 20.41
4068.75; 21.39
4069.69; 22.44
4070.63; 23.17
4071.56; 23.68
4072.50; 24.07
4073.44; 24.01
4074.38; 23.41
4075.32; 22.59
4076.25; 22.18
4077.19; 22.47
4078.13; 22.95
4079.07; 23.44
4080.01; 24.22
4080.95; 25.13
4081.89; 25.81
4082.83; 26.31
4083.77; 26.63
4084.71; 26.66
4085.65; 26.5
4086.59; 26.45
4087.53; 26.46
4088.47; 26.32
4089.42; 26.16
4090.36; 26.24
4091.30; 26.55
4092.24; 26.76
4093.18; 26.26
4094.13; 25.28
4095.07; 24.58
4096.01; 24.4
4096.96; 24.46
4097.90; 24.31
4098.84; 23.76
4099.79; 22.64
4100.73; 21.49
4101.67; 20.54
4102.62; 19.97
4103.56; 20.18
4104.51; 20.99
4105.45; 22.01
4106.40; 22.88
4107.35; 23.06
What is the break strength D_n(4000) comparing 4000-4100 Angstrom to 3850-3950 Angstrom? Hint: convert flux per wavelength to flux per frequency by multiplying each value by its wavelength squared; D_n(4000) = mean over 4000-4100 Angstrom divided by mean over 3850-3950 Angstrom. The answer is 1.96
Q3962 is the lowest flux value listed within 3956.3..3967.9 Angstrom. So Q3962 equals 6.624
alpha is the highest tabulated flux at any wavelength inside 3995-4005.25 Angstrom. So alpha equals 24.4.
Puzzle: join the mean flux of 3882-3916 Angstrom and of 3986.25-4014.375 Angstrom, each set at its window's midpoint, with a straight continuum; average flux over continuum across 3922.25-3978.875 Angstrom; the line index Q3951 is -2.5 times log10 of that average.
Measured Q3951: 0.48 mag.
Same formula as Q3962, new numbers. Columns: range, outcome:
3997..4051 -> 19.5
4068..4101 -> 21.39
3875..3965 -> 5.021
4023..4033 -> 19.52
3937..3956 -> 8.943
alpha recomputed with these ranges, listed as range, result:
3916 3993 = 24.11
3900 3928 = 18.93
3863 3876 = 13.76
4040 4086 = 26.66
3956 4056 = 28.94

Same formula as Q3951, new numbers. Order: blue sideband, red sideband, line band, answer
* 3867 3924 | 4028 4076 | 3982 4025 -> -0.21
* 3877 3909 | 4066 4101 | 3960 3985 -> 0.30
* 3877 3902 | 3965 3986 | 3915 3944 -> 0.13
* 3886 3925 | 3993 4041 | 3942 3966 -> 0.29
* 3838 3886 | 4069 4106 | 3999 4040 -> -0.21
